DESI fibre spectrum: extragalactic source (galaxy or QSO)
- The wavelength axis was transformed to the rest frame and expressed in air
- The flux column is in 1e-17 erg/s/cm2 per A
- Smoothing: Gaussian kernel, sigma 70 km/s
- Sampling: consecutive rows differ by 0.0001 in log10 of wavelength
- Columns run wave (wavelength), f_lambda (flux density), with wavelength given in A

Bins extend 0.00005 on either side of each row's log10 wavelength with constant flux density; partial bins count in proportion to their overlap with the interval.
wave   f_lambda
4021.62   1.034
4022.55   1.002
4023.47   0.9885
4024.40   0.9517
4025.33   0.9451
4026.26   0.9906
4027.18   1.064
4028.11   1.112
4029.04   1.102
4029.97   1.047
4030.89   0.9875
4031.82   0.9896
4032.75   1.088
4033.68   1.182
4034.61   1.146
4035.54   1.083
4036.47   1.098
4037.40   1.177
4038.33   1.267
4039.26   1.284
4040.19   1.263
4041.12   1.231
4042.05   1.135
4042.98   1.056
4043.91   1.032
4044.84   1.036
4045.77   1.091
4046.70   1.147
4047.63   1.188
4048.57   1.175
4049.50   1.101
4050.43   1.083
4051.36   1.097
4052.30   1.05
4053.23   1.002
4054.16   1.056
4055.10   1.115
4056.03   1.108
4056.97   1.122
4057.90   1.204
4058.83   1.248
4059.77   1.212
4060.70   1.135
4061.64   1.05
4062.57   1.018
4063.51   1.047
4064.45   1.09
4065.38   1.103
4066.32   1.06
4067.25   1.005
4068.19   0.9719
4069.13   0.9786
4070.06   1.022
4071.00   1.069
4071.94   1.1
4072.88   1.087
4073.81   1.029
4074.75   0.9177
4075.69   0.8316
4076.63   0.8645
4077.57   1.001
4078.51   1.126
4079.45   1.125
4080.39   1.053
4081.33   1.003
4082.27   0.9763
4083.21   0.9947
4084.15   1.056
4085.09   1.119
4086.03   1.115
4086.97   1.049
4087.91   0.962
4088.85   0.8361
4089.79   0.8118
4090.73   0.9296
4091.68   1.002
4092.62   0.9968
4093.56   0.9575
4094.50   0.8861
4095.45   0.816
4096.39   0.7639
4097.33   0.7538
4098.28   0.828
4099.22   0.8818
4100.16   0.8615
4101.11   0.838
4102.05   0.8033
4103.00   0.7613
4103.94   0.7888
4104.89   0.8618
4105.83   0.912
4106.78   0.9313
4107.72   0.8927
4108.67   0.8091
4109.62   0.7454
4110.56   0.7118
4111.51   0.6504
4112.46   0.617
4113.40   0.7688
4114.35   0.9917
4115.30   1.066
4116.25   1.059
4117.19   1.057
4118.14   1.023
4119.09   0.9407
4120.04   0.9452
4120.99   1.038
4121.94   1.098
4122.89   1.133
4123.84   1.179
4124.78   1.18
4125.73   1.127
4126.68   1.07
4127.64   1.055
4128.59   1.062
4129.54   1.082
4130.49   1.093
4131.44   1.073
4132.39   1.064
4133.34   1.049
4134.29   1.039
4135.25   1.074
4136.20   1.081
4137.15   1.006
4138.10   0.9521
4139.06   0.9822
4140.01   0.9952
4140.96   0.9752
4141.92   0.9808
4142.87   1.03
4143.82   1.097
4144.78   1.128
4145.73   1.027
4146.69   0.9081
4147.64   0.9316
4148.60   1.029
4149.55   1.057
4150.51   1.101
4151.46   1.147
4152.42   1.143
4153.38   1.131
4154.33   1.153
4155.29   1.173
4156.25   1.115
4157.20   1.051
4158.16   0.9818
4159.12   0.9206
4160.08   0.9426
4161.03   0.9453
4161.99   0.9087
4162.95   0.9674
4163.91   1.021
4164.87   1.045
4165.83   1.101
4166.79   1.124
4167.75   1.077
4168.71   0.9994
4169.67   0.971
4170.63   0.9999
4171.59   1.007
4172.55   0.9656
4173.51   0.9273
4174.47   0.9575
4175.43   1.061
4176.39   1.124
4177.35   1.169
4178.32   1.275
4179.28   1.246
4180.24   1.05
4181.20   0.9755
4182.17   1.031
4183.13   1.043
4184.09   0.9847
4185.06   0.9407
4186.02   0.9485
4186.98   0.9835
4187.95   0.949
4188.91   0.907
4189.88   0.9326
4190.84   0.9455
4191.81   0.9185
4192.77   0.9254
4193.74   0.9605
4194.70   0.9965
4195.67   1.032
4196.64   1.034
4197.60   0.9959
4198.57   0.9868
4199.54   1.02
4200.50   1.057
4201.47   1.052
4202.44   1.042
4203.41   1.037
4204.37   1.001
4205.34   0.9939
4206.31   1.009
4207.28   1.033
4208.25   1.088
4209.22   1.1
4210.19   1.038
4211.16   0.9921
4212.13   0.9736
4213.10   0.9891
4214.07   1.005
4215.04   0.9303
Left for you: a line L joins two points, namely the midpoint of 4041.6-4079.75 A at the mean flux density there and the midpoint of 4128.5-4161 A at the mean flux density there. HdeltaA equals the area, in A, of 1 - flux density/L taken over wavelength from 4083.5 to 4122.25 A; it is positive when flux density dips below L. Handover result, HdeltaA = 5.8 A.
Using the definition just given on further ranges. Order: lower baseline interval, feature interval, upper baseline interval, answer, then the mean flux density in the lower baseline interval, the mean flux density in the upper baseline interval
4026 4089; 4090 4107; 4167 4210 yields 3.14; 1.08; 1.02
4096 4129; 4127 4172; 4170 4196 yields -3.34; 0.92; 1.01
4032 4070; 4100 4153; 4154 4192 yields 3.55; 1.11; 1.02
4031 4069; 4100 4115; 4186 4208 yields 3.57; 1.11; 0.991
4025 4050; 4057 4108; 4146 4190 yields 5.06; 1.11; 1.03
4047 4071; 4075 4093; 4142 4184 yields 1.47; 1.09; 1.05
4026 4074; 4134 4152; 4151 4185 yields 0.51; 1.1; 1.05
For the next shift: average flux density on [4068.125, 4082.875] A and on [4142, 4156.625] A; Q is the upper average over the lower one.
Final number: 1.06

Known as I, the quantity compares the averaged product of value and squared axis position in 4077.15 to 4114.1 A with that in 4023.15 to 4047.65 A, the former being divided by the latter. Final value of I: 0.84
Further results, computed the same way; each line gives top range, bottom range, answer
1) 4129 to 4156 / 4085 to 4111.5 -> 1.24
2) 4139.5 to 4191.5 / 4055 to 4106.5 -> 1.09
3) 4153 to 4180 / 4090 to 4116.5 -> 1.27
